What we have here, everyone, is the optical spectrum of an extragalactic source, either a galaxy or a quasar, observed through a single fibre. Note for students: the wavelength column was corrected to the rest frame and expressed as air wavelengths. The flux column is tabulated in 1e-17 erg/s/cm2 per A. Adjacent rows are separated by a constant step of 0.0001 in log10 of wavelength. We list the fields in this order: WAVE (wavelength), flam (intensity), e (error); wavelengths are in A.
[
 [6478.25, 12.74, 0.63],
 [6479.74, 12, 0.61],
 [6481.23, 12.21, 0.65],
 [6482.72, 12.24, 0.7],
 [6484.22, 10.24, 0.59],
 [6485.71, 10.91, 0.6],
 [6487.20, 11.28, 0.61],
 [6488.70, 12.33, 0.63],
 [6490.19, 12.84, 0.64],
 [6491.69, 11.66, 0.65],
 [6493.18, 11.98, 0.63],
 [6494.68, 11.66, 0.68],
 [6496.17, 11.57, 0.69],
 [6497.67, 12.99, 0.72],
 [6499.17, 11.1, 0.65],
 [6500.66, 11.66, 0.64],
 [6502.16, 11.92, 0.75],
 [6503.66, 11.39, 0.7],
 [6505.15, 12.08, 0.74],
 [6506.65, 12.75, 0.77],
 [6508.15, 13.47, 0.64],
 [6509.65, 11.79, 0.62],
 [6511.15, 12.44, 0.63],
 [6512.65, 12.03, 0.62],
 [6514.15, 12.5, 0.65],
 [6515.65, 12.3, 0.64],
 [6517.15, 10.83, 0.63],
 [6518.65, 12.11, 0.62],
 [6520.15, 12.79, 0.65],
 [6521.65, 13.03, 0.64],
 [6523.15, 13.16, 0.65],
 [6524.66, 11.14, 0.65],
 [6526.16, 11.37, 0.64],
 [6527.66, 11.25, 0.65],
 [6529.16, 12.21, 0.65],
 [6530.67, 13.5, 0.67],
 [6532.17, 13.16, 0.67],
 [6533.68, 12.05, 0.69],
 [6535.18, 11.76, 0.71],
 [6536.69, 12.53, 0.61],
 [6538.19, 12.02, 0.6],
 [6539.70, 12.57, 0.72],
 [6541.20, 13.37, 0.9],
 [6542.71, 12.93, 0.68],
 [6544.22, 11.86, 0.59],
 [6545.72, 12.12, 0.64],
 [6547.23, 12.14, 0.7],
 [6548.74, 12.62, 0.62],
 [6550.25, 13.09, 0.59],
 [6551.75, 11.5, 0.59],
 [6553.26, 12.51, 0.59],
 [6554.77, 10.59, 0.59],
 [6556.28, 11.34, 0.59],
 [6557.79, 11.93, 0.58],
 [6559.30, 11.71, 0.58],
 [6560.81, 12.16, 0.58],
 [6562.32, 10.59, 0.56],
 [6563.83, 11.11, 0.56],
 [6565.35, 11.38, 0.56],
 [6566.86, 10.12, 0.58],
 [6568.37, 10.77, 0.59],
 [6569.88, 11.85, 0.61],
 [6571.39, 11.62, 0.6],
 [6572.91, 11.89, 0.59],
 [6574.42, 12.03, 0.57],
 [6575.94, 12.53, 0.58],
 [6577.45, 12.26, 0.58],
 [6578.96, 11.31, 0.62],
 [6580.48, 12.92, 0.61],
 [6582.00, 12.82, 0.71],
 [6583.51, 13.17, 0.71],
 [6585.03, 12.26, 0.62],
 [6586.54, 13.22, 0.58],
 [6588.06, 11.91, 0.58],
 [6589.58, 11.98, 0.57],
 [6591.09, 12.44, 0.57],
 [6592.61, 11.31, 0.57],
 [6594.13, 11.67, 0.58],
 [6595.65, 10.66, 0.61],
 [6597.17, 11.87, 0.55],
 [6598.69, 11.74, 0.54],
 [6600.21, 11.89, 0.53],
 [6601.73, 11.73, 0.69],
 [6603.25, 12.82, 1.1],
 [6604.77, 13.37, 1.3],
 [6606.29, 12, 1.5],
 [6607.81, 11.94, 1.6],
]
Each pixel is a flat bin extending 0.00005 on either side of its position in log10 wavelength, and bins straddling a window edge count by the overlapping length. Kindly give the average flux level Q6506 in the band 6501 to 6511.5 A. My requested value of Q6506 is 12.2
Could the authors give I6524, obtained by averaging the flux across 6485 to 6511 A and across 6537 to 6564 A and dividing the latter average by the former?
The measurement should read 1.0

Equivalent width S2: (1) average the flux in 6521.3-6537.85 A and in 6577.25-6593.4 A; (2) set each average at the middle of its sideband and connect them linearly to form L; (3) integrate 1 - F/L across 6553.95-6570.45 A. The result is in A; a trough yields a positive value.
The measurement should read 1.4 A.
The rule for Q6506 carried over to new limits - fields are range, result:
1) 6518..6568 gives 12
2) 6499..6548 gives 12.2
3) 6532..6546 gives 12.4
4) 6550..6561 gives 11.8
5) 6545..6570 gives 11.6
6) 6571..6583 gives 12.2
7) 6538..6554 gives 12.4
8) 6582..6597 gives 12.1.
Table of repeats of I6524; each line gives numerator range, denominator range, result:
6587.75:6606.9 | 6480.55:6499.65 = 1.02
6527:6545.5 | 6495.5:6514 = 1.03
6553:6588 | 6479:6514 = 0.99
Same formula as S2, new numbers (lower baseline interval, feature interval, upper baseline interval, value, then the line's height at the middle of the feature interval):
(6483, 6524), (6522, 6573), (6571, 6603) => 0.44 A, 12.1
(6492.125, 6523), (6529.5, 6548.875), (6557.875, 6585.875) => -0.84 A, 12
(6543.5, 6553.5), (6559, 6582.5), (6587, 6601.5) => 0.64 A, 12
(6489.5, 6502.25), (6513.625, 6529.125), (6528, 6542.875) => 0.36 A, 12.3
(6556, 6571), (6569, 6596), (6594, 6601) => -1.60 A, 11.4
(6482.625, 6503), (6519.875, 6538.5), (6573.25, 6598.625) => -0.66 A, 11.9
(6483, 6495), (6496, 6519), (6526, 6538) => -0.33 A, 11.9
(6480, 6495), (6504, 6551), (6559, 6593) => -2.12 A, 11.8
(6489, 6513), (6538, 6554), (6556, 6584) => -0.77 A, 11.9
